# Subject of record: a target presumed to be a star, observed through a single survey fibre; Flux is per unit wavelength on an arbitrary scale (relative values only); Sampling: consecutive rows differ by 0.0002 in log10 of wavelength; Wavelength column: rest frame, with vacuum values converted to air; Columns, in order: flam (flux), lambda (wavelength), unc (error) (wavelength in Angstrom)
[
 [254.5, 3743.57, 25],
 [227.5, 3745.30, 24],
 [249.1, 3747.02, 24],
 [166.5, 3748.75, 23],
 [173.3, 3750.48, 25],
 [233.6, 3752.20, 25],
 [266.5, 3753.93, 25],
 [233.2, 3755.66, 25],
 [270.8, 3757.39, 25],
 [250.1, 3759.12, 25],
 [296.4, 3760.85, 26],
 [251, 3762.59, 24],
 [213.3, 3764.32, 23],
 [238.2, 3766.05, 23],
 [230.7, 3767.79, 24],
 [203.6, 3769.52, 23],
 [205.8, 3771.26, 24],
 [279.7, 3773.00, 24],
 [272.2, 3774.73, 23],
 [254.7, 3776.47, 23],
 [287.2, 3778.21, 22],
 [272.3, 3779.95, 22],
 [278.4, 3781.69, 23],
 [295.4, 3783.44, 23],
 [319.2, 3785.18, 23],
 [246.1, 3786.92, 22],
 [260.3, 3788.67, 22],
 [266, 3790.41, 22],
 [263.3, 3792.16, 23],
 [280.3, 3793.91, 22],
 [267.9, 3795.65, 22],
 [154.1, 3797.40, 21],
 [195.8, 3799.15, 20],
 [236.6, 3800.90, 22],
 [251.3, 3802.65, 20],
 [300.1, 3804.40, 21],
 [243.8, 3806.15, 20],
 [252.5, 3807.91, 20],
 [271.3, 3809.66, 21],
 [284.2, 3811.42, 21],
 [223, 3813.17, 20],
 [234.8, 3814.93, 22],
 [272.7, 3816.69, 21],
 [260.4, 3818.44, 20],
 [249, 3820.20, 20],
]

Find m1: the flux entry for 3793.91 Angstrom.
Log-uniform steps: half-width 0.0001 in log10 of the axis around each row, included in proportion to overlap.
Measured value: 280.3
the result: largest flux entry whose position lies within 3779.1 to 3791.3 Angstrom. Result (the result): 319.2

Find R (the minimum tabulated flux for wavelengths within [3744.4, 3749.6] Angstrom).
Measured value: 166.5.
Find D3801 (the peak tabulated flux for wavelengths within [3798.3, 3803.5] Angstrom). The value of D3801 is 251.3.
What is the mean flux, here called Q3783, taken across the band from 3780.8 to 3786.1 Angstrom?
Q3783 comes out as 297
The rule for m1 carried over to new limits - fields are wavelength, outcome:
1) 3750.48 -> 173.3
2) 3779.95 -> 272.3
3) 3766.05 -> 238.2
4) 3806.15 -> 243.8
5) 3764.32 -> 213.3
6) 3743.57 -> 254.5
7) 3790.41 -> 266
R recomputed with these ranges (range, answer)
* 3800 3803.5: 236.6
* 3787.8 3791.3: 260.3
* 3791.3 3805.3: 154.1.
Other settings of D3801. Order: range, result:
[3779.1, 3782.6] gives 278.4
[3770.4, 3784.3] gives 295.4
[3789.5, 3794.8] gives 280.3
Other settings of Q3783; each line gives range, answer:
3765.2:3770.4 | 224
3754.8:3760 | 252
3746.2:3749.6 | 207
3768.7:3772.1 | 204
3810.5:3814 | 254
